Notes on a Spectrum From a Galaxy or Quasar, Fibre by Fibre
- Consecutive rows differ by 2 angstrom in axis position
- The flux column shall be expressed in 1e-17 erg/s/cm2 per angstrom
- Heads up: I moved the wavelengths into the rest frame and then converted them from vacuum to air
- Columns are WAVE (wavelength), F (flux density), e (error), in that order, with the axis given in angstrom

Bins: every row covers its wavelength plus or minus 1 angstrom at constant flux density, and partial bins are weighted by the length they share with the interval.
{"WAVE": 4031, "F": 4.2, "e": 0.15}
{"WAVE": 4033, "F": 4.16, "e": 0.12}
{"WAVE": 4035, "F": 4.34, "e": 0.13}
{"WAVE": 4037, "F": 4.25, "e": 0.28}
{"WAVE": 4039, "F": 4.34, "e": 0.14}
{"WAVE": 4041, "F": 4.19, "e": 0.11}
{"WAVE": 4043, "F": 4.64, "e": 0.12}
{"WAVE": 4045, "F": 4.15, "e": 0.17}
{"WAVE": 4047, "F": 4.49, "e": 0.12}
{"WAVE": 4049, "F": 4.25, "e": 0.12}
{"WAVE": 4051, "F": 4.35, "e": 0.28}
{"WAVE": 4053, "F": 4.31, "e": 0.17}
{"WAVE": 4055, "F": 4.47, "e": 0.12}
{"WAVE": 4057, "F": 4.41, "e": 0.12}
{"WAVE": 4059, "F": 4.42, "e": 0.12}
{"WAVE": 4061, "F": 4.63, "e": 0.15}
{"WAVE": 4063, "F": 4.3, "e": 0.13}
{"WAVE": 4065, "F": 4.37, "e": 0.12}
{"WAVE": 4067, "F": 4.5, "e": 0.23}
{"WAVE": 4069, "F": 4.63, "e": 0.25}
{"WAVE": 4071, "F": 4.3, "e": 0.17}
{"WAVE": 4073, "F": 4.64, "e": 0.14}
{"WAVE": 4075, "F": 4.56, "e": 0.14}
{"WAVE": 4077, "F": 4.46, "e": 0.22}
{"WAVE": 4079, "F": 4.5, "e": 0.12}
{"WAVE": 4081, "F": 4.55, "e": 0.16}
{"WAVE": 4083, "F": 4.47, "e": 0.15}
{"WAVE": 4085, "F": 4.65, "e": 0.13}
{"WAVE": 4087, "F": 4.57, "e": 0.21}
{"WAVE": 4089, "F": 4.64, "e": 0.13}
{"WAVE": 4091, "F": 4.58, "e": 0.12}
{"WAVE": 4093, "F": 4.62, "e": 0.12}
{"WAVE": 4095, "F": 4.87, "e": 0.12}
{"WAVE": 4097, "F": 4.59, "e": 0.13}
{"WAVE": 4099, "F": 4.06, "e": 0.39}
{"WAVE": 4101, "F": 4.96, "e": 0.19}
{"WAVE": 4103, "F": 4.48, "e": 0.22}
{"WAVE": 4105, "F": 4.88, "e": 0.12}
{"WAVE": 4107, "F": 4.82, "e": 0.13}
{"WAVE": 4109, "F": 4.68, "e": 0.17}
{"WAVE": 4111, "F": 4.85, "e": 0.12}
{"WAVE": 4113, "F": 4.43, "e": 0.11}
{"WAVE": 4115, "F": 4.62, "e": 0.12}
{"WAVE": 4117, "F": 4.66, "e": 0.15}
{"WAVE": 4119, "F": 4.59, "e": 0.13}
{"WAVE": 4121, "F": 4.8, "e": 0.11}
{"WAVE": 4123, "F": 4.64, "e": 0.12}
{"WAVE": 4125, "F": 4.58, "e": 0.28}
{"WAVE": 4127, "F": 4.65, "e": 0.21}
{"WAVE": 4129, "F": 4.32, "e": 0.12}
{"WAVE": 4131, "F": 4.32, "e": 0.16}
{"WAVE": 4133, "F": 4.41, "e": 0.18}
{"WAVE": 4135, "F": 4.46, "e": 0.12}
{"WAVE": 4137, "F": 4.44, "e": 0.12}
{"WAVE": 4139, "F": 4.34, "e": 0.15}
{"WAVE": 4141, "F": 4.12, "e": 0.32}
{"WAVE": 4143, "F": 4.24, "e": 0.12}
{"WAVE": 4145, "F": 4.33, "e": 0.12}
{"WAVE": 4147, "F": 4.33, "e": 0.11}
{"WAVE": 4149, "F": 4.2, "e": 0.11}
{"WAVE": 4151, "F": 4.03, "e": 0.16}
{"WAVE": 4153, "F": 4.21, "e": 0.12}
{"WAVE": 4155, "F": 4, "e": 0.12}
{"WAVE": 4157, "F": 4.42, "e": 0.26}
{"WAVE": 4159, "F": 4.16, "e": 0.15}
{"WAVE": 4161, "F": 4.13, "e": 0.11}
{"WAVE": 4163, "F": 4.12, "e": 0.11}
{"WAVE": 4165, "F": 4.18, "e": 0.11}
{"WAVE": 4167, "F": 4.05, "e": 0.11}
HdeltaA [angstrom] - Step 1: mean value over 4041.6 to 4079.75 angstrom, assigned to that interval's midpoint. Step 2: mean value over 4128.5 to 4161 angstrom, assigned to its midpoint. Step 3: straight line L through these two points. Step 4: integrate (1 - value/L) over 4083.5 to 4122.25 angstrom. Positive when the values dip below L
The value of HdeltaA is -2.6 angstrom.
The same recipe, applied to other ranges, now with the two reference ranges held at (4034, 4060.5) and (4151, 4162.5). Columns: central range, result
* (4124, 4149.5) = -1.0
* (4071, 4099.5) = -1.7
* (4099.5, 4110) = -1.2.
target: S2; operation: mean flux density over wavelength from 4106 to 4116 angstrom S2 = 4.68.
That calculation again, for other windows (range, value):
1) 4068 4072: 4.46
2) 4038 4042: 4.27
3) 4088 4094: 4.61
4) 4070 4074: 4.47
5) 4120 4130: 4.6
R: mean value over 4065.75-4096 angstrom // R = 4.57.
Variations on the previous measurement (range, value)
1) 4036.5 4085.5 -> 4.43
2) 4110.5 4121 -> 4.64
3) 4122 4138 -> 4.48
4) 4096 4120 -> 4.64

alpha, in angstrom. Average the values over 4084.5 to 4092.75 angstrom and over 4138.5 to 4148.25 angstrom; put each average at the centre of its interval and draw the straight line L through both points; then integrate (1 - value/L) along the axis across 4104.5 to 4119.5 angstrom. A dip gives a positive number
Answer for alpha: -0.8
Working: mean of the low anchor 4.61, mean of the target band 4.69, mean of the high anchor 4.27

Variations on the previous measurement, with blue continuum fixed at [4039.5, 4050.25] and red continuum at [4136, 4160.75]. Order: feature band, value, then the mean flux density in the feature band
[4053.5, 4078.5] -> -0.9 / 4.47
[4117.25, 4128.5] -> -1.0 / 4.64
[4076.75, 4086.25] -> -0.5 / 4.53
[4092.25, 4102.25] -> -0.8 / 4.62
